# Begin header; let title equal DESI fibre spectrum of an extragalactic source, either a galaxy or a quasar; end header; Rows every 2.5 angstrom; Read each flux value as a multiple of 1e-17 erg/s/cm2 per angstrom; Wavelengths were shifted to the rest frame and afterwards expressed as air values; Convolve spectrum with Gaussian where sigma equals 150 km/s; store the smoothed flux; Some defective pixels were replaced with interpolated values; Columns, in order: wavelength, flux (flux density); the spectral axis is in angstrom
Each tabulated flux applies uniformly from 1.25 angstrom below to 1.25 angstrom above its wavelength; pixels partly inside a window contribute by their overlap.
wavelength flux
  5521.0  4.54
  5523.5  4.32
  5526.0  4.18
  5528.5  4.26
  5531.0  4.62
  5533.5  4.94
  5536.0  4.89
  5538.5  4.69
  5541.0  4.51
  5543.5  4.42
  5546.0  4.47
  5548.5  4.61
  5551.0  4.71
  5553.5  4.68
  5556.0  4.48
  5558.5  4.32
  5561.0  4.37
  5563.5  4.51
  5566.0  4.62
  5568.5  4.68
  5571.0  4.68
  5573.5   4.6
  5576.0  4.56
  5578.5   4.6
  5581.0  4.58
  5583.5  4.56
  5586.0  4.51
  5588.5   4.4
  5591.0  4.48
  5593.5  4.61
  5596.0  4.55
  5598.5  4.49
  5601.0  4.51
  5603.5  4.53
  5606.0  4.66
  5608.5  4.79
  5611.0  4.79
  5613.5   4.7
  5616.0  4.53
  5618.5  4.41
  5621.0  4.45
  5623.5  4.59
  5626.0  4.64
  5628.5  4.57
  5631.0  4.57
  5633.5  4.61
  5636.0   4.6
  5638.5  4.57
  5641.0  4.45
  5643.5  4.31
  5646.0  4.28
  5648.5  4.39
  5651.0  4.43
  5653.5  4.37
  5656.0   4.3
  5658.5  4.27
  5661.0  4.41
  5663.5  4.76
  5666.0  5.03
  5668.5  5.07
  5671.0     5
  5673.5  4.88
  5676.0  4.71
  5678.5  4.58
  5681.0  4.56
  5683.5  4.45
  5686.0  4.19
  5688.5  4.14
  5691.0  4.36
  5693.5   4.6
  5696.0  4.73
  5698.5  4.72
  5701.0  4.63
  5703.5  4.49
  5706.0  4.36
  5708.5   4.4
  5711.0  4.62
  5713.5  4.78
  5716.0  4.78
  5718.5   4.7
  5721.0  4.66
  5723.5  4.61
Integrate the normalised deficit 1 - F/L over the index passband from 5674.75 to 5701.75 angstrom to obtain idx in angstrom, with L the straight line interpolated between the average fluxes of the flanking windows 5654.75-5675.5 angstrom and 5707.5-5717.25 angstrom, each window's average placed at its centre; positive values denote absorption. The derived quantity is 1.0 angstrom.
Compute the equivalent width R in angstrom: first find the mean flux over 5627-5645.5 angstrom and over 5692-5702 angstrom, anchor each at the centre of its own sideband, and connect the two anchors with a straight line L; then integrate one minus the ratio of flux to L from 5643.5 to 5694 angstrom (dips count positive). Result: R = 0.7 angstrom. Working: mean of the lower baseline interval 4.52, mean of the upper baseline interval 4.66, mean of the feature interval 4.53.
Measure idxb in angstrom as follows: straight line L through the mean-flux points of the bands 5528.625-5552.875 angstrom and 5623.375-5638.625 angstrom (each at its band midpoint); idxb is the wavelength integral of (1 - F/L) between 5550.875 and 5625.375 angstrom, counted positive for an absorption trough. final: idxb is 0.8 angstrom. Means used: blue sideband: 4.63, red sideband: 4.59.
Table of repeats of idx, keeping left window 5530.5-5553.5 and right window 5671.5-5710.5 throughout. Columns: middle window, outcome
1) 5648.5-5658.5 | 0.4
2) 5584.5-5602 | 0.4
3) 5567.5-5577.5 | 0.0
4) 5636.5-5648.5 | 0.4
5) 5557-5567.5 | 0.4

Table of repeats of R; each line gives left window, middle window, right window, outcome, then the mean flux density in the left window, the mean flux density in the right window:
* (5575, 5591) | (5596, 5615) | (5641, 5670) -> -0.4 angstrom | 4.53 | 4.51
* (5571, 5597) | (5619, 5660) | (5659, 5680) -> 2.1 angstrom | 4.55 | 4.78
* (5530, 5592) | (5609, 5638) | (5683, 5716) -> -0.3 angstrom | 4.58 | 4.51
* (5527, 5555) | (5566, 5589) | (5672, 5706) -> 0.1 angstrom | 4.61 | 4.54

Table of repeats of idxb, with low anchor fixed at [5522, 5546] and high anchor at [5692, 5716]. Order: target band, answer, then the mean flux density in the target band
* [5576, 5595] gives 0.1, 4.54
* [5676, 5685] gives 0.1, 4.55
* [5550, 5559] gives 0.0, 4.56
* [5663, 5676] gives -1.0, 4.94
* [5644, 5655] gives 0.5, 4.36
